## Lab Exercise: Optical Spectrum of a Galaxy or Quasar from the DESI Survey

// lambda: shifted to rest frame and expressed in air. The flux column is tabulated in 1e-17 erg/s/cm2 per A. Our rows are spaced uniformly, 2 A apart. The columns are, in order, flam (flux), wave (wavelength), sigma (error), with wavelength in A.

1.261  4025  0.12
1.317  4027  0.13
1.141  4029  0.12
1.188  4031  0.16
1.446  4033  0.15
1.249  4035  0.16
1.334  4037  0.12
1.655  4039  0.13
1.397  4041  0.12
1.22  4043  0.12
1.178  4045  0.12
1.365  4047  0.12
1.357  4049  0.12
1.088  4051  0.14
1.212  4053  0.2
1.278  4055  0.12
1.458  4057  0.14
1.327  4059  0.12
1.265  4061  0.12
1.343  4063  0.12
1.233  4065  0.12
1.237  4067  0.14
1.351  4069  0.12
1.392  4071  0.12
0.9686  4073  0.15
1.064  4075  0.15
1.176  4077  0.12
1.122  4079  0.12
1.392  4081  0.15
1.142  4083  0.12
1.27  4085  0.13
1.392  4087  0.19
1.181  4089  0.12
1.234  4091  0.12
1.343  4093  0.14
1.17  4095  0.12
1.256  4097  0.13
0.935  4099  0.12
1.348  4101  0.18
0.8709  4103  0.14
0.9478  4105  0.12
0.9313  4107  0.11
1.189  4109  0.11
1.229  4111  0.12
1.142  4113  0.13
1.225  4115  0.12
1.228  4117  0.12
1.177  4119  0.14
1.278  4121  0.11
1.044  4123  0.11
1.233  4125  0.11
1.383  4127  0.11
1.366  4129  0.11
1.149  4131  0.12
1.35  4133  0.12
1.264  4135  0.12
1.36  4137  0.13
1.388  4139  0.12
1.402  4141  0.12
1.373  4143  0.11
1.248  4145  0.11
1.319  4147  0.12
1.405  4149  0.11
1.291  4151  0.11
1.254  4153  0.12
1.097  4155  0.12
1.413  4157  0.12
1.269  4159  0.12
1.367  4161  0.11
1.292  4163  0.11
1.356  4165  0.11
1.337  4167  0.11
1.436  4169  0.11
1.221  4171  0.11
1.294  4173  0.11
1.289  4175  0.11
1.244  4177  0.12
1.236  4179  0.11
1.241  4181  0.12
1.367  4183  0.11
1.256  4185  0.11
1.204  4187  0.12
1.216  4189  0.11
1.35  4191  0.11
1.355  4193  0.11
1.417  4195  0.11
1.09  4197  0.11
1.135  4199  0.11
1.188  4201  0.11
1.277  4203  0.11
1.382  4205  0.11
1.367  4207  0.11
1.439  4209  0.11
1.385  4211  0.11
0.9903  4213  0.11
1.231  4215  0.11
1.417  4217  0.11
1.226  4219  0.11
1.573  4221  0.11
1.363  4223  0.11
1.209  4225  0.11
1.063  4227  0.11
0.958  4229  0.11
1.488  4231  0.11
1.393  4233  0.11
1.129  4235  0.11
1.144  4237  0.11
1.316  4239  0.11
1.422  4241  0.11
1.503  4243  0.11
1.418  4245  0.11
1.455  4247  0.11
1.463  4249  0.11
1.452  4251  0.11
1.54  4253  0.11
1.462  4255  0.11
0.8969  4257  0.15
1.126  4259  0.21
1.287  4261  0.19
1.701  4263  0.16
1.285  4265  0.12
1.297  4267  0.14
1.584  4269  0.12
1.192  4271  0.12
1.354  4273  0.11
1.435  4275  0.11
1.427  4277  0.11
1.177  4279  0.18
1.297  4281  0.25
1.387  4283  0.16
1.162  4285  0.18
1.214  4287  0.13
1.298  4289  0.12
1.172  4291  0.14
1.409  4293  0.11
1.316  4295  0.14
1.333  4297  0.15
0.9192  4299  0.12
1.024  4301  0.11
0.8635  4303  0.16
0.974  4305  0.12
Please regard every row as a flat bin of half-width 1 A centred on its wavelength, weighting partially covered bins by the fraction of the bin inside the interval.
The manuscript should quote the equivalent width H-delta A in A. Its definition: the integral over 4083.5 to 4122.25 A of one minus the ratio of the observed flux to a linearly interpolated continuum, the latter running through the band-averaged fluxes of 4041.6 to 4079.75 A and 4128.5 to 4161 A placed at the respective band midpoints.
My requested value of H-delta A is 3.1 A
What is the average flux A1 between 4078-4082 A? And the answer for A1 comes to 1.26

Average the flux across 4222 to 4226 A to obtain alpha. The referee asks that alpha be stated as 1.29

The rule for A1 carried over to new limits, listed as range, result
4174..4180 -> 1.26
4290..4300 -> 1.23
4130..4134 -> 1.25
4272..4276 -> 1.39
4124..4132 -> 1.28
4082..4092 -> 1.24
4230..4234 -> 1.44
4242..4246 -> 1.46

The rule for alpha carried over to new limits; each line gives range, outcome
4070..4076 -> 1.14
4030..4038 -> 1.3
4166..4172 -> 1.33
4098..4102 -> 1.14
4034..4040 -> 1.41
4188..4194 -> 1.31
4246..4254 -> 1.48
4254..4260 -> 1.16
